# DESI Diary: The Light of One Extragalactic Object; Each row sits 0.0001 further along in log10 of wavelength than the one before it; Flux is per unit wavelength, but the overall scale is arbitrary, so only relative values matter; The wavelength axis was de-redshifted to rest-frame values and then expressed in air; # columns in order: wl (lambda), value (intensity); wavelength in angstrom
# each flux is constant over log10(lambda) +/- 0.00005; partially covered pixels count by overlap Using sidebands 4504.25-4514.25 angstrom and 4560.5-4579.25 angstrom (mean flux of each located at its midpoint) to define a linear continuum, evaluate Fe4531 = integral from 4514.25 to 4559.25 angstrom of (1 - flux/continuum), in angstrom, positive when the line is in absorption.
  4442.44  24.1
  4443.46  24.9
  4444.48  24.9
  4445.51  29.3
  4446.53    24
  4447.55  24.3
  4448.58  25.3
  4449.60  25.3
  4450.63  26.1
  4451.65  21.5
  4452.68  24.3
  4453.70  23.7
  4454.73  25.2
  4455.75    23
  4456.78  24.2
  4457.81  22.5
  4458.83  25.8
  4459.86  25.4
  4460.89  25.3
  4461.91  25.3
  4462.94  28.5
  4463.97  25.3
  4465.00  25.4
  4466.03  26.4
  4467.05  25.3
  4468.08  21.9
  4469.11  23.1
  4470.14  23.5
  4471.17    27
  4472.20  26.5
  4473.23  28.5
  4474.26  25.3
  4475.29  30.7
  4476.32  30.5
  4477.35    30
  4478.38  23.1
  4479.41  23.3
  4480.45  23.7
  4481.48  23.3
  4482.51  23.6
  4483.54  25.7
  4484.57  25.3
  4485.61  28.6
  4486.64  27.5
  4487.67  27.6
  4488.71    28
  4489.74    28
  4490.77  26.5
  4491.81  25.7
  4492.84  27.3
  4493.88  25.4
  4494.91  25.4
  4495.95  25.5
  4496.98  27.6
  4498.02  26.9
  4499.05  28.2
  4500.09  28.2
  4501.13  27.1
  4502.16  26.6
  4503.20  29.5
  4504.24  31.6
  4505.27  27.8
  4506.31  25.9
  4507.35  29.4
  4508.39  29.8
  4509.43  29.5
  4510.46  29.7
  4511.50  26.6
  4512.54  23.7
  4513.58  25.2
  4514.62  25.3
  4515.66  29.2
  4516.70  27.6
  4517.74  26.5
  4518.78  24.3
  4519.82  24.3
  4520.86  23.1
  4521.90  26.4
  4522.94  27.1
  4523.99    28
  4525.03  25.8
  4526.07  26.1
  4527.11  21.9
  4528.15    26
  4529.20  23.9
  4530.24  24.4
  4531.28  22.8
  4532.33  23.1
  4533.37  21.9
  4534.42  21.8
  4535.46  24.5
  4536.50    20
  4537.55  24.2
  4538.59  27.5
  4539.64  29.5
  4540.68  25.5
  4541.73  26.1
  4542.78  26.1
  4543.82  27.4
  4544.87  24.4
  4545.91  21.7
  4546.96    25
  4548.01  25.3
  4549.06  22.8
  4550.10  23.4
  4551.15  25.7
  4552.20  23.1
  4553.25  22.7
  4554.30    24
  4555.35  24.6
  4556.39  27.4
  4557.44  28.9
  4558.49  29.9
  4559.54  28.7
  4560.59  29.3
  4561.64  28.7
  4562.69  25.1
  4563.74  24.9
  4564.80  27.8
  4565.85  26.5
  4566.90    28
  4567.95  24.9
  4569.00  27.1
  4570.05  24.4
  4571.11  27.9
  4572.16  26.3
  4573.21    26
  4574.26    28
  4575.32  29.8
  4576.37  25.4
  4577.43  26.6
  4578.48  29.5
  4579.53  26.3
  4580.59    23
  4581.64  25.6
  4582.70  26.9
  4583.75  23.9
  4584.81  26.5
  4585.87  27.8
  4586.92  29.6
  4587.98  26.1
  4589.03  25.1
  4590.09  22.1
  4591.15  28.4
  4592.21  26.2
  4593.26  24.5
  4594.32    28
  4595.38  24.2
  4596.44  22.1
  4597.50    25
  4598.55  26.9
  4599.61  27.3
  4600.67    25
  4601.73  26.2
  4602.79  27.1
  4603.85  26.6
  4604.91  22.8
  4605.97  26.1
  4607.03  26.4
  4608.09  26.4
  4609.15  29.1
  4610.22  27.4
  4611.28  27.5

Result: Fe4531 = 3.7 angstrom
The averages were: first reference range 27.7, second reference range 27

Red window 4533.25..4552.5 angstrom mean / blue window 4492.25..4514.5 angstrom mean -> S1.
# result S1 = 0.90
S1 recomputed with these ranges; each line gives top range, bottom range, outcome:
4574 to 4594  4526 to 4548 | 1.08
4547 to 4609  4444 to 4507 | 1.00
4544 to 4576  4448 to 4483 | 1.03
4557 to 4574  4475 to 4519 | 1.01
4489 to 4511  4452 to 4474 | 1.11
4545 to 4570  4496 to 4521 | 0.95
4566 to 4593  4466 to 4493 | 1.01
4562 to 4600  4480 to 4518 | 0.97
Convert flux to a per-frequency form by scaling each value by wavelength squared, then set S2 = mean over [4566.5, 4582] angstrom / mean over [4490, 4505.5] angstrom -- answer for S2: 1.01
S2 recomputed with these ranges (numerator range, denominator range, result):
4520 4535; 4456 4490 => 0.97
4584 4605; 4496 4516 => 0.97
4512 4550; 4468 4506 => 0.95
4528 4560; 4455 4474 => 1.02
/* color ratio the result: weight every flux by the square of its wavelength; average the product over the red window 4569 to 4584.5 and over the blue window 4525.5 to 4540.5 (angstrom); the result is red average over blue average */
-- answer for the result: 1.11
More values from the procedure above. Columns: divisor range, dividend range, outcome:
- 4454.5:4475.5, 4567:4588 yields 1.10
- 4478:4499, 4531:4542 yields 0.95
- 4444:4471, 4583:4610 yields 1.11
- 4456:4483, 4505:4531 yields 1.05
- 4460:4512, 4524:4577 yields 0.98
